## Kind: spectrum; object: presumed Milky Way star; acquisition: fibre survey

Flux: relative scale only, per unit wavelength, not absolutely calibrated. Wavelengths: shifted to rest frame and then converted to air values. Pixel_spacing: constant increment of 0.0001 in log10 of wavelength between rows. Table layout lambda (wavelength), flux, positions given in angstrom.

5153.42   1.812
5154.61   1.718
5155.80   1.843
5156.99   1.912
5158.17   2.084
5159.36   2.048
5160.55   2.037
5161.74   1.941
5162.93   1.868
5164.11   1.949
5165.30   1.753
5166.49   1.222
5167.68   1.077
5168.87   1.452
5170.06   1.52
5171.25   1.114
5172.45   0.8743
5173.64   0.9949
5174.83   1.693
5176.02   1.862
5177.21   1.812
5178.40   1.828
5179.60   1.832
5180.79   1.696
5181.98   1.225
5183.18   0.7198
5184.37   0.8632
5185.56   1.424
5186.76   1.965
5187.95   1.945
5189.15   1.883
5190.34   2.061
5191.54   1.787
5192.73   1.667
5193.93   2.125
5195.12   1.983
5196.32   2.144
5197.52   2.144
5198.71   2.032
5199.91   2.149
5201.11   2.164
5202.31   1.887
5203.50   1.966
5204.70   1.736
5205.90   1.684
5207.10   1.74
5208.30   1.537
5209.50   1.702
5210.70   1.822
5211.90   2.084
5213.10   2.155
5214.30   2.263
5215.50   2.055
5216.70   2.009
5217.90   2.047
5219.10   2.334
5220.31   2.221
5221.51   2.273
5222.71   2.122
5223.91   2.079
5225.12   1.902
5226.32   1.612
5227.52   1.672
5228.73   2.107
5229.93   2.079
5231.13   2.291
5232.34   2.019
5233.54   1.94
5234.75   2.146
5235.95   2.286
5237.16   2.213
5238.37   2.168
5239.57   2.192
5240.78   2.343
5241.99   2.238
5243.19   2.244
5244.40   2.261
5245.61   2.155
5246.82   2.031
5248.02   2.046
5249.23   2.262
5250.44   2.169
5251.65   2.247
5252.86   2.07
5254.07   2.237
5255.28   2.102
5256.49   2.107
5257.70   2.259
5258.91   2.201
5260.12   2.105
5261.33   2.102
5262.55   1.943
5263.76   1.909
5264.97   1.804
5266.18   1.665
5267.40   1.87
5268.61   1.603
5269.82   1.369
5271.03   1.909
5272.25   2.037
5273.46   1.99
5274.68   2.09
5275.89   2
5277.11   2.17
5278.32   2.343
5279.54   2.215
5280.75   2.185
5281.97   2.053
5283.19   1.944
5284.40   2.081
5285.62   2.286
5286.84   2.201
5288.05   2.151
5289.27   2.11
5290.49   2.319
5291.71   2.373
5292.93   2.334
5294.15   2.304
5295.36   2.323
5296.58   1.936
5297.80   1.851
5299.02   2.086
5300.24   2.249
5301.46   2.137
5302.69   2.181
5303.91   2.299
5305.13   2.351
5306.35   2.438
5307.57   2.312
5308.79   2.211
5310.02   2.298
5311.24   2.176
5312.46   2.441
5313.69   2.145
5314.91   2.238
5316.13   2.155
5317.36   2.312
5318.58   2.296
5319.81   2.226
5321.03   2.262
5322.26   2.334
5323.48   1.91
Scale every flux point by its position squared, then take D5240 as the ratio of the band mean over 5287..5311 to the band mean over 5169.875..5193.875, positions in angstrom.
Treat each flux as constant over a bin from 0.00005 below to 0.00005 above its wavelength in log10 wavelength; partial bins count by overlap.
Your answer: 1.50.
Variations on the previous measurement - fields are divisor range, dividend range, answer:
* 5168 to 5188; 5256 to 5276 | 1.39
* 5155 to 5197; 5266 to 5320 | 1.35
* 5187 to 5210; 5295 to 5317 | 1.20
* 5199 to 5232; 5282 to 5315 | 1.15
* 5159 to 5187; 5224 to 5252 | 1.42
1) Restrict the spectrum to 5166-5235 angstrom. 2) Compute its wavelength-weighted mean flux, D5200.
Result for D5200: 1.81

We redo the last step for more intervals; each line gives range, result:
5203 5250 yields 2.05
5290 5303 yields 2.19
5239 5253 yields 2.19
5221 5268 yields 2.09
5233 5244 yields 2.2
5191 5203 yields 2.01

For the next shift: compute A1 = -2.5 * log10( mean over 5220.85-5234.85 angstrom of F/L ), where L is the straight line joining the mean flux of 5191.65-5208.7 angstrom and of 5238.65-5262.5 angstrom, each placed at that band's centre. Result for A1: 0.02 mag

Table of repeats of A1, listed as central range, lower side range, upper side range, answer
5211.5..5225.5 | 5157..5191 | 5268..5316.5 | -0.18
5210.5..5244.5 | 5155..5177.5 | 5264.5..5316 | -0.13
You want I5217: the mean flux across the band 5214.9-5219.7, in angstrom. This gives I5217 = 2.11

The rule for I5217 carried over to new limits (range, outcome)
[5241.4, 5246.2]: 2.23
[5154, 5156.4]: 1.77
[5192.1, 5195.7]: 1.93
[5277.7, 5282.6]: 2.2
